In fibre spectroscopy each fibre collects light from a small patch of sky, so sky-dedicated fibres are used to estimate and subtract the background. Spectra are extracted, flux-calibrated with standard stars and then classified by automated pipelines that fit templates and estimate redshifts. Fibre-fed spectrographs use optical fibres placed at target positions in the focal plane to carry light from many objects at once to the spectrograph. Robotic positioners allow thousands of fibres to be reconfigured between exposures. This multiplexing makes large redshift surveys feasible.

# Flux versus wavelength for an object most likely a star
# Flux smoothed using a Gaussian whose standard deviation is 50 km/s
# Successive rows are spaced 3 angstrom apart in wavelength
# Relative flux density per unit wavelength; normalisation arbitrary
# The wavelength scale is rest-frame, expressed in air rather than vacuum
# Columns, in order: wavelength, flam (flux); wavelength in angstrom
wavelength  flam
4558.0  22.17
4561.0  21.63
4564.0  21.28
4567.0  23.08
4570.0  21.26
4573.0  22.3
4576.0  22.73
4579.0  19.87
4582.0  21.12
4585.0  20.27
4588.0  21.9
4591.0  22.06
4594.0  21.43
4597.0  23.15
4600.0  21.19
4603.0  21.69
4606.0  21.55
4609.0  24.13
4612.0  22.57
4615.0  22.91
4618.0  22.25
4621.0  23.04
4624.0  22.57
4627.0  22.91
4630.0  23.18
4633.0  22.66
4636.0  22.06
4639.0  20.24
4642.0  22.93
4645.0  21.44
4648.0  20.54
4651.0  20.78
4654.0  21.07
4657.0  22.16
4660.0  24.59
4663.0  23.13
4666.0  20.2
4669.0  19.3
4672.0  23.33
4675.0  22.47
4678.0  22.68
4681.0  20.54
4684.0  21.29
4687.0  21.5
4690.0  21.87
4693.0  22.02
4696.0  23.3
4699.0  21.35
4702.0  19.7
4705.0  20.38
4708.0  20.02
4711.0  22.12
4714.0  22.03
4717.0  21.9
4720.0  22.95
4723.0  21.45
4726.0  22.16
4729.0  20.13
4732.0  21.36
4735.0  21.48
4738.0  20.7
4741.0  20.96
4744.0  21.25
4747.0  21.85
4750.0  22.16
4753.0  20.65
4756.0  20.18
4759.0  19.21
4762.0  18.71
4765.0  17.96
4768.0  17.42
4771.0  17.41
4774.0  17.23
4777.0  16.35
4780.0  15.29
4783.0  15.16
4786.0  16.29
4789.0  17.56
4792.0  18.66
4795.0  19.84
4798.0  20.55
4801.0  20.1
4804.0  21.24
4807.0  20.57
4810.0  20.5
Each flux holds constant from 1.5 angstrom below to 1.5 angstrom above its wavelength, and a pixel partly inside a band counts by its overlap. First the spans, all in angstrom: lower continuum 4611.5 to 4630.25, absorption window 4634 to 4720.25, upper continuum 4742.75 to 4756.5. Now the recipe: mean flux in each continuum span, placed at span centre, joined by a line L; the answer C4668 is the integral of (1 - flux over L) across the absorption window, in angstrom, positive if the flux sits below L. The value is 1.9 angstrom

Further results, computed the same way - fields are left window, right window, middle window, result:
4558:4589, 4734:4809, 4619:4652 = -2.0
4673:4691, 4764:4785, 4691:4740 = -3.8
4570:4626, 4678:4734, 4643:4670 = 0.2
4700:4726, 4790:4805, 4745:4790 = 4.9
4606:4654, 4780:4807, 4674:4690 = -0.5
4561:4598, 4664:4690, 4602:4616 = -0.6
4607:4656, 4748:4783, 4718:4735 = -1.9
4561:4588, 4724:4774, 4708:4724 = -1.2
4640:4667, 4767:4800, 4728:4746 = -1.9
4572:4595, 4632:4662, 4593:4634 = -1.7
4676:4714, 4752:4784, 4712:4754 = -4.3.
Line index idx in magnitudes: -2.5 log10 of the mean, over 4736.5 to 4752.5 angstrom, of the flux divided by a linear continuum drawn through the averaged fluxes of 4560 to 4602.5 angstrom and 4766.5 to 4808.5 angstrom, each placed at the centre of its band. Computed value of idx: -0.13 mag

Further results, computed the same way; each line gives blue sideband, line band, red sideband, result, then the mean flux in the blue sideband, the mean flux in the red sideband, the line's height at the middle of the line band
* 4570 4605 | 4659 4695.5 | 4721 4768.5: -0.05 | 21.6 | 20.6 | 21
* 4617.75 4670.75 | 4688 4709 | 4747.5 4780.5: -0.04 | 21.9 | 18.6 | 20.4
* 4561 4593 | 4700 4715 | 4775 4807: -0.07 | 21.6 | 18.2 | 19.5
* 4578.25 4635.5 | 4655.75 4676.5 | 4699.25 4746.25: -0.02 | 22.2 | 21.3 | 21.7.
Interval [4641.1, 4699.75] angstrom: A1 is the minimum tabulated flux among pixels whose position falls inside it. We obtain 19.3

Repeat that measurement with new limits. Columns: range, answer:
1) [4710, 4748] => 20.13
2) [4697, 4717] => 19.7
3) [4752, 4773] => 17.41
